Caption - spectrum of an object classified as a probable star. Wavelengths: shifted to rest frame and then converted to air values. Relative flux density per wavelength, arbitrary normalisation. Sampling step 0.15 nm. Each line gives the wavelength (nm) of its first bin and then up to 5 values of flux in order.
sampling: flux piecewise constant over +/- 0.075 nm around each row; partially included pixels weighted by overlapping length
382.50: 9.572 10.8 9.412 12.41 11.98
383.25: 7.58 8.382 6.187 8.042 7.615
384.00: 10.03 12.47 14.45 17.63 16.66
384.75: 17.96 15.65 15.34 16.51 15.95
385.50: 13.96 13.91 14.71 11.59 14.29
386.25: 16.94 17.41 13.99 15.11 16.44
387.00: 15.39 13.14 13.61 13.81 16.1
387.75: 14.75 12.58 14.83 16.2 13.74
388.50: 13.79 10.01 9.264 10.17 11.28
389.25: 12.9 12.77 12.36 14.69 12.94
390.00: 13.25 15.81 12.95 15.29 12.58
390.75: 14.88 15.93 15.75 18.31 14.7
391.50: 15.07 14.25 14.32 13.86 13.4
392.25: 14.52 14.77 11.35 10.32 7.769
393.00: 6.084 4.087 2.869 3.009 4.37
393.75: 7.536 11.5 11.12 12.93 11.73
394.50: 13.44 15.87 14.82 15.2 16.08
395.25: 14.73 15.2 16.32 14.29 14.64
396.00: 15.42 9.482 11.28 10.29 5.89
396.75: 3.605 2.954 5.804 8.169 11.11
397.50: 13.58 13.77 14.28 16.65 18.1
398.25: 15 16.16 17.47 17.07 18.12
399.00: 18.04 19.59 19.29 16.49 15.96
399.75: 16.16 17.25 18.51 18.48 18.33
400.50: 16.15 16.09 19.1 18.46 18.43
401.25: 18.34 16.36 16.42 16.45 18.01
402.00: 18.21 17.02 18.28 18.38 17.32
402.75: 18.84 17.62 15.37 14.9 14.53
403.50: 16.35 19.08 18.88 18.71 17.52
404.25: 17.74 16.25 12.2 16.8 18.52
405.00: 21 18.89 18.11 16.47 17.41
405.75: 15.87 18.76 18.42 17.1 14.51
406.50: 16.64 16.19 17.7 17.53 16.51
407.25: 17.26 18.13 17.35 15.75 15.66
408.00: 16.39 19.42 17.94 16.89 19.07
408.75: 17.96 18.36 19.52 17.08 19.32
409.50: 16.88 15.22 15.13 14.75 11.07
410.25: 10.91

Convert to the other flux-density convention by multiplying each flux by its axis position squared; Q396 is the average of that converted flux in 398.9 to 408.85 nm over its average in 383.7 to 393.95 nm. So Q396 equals 1.4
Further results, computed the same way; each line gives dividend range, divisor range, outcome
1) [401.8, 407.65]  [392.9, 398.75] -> 1.56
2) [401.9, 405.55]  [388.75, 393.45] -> 1.50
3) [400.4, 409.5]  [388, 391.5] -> 1.37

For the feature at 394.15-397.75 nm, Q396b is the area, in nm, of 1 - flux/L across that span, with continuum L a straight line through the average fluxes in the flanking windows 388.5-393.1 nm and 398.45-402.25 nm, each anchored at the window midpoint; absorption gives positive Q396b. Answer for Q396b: 0.80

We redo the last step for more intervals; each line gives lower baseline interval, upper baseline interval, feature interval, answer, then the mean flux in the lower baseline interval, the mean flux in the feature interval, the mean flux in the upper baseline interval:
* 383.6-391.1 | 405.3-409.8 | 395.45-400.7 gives 0.49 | 13.9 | 14.3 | 17.3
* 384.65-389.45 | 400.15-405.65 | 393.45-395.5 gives 0.44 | 14.2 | 12.3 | 17.4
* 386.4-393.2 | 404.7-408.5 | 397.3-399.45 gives -0.13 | 13.4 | 16.4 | 17.4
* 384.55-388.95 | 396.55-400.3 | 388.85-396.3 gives 0.97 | 14.5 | 12.6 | 14.4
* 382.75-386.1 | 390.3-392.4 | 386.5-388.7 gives -0.10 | 12.7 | 14.3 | 14.8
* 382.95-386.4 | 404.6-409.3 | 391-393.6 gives 0.61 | 13.2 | 11.2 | 17.5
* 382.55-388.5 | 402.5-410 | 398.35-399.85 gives -0.14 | 13.5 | 17.5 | 17.2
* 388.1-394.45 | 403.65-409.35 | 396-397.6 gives 0.61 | 12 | 8.64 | 17.5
